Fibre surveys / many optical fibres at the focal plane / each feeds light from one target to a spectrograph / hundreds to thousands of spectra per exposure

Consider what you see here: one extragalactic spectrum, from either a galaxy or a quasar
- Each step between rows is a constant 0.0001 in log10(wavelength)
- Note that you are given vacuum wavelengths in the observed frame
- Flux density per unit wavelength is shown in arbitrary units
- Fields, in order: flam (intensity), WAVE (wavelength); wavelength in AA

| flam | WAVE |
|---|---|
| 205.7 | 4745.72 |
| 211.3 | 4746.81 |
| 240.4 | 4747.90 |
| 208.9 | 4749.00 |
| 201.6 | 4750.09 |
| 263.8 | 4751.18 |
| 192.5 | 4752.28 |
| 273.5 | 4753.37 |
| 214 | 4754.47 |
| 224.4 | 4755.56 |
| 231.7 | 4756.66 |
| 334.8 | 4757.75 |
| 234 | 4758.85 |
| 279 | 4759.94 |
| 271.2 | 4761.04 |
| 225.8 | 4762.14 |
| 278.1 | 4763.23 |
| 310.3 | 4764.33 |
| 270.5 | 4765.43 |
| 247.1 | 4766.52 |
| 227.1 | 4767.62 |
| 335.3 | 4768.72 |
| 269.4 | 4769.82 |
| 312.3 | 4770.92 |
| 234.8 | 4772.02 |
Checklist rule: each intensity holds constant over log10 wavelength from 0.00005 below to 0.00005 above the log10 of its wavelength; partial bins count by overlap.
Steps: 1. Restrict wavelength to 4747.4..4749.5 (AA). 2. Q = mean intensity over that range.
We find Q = 224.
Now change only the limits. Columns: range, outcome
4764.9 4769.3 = 270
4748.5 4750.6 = 206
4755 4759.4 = 257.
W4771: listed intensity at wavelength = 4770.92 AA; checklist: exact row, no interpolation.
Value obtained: 312.3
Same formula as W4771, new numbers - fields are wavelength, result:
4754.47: 214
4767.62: 227.1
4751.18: 263.8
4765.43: 270.5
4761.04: 271.2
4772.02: 234.8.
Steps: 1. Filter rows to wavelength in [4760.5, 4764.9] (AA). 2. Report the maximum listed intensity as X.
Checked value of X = 310.3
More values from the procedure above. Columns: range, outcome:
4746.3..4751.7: 263.8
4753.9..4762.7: 334.8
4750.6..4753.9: 273.5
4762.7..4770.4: 335.3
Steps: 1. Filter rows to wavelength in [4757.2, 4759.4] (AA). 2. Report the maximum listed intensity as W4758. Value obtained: 334.8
